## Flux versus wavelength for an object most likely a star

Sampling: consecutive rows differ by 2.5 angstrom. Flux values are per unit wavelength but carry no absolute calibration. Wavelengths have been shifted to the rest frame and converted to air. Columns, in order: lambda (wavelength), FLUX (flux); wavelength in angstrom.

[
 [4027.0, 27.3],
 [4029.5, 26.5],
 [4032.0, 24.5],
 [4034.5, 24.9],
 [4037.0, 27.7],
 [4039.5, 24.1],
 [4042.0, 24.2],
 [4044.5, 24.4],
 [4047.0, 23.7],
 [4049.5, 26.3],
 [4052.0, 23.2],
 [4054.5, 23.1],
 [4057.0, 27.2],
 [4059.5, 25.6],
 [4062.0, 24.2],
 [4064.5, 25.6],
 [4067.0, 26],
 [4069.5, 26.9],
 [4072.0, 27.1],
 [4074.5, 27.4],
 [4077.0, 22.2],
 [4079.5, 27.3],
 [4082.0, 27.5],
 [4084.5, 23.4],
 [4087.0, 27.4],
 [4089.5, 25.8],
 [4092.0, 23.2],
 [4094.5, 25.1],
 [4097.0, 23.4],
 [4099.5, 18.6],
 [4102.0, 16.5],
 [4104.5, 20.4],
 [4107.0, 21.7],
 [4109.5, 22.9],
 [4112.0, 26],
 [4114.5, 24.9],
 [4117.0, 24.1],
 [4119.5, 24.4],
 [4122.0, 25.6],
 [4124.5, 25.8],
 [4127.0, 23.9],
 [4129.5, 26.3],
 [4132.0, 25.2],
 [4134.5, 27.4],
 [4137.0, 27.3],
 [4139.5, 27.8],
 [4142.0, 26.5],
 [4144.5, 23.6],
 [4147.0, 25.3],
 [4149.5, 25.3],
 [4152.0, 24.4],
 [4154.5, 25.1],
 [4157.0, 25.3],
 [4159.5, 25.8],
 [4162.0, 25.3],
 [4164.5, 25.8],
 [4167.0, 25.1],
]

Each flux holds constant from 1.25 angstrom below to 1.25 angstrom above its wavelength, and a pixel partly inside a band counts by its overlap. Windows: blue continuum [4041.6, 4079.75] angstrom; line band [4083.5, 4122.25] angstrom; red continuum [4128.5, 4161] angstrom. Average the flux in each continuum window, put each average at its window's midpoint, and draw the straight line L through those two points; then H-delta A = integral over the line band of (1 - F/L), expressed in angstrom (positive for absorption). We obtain 3.4 angstrom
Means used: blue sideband 25.2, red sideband 25.8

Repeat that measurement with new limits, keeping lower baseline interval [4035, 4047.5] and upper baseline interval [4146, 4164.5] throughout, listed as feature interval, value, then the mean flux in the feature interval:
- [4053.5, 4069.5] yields -0.3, 25.4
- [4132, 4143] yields -0.8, 27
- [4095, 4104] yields 1.8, 20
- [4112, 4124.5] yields 0.1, 25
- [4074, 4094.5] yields -0.3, 25.4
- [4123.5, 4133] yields 0.0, 25.3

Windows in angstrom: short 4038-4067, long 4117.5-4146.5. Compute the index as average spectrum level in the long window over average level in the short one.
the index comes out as 1.0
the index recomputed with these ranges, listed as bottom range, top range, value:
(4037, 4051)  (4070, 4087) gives 1.05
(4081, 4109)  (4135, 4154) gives 1.12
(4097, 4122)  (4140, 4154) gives 1.12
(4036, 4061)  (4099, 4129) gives 0.93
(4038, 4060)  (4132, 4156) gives 1.05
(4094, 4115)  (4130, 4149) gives 1.19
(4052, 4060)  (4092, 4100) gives 0.92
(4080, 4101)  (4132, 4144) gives 1.10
